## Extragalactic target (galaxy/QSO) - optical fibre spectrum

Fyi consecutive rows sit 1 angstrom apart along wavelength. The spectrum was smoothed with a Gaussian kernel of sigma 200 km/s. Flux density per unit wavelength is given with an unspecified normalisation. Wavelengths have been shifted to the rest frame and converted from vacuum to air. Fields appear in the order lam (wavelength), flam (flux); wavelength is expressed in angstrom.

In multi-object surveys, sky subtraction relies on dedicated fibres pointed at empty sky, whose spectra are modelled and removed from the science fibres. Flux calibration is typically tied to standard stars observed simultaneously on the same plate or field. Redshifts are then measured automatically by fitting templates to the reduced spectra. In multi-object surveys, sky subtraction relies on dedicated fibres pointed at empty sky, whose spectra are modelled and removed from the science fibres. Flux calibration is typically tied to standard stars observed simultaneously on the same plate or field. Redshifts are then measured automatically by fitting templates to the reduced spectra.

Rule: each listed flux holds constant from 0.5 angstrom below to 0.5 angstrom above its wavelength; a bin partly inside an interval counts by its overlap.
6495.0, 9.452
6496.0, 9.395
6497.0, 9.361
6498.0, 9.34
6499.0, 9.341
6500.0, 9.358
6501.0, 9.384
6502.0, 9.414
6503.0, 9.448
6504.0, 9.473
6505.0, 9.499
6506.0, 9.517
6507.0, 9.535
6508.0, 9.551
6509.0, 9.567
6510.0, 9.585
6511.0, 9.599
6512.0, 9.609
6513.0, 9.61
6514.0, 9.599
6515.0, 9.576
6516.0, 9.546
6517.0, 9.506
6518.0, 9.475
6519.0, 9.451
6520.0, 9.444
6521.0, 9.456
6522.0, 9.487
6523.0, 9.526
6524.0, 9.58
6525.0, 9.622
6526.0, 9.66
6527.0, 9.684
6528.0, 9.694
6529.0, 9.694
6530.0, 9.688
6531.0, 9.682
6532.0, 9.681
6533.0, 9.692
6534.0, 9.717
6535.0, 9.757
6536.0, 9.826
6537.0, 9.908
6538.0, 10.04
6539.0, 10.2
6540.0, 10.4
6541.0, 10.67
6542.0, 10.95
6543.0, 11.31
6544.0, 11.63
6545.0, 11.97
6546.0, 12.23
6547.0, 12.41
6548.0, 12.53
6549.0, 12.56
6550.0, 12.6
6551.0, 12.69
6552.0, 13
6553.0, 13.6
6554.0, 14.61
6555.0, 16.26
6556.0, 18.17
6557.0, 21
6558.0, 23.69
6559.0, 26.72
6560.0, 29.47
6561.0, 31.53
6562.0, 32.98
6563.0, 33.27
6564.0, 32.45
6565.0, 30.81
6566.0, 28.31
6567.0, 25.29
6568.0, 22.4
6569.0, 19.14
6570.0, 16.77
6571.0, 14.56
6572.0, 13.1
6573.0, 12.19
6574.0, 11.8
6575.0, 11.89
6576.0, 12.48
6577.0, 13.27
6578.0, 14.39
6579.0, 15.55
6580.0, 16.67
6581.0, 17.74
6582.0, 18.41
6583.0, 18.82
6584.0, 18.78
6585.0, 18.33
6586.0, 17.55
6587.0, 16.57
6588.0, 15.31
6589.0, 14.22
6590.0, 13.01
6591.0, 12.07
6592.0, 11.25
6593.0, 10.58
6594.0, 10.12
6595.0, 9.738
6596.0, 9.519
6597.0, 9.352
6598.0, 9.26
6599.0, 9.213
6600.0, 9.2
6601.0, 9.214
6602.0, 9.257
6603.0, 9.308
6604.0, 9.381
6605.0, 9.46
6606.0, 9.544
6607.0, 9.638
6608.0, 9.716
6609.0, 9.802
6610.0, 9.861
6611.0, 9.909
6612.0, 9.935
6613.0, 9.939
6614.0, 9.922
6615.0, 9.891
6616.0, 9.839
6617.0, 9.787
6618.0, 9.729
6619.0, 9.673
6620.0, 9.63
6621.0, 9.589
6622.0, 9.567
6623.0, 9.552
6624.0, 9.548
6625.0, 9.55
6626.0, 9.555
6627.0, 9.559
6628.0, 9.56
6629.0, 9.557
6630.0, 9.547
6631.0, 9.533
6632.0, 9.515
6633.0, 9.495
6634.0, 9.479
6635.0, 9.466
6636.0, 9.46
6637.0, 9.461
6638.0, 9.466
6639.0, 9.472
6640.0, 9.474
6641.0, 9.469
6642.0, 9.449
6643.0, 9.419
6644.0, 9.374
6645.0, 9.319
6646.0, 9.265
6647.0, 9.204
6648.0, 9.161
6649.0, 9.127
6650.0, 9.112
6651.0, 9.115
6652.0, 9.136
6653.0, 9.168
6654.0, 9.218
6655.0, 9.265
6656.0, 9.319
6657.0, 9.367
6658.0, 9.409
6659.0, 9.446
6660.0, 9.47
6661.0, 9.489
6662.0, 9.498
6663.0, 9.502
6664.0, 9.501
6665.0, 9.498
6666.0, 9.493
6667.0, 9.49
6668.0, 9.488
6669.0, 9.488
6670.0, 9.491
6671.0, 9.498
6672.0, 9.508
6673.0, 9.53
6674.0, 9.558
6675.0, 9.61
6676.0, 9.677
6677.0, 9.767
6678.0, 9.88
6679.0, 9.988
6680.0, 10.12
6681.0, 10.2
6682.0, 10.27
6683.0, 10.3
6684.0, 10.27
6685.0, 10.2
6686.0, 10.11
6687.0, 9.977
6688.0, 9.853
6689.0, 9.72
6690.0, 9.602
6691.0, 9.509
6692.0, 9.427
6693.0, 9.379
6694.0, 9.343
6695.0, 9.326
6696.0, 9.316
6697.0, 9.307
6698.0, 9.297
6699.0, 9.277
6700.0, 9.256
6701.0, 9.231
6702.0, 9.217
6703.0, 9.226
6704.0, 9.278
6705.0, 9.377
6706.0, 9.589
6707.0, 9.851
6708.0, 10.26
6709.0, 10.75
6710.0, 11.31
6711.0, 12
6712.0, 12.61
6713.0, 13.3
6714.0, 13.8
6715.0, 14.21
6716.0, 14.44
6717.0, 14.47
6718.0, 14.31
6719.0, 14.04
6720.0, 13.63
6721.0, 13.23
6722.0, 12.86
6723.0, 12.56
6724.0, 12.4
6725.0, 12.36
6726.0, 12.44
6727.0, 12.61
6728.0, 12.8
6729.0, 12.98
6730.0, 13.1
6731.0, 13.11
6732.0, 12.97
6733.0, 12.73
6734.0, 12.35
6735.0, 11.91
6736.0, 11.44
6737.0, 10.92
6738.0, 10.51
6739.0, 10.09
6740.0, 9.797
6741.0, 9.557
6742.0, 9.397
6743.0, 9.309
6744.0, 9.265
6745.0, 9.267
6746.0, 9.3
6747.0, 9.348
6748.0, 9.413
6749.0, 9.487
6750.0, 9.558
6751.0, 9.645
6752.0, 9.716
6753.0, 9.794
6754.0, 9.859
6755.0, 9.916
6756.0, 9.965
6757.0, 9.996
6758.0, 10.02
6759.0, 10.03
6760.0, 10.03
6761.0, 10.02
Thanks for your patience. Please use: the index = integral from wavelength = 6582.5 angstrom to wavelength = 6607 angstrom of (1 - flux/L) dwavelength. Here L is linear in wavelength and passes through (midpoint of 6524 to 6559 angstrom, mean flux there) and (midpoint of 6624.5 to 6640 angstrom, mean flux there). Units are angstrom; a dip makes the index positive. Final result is -3.0 angstrom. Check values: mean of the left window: 12.2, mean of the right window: 9.51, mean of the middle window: 12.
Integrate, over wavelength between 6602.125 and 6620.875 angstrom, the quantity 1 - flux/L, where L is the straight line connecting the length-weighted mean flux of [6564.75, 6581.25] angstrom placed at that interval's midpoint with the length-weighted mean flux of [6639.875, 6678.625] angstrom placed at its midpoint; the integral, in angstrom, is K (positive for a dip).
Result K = 5.5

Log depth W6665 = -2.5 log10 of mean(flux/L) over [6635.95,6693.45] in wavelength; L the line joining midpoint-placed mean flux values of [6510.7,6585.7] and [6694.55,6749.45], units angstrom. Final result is 0.28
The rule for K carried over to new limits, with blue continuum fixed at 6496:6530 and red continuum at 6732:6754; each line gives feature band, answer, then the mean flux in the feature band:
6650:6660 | 0.7 angstrom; 9.27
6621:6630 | 0.3 angstrom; 9.56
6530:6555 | -4.6 angstrom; 11.4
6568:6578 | -4.8 angstrom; 14.4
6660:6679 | 0.8 angstrom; 9.56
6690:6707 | 1.2 angstrom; 9.36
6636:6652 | 0.9 angstrom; 9.32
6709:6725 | -4.8 angstrom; 13.2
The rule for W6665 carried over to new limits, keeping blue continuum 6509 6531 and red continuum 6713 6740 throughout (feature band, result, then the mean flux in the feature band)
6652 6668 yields 0.239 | 9.4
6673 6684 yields 0.205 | 9.93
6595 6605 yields 0.159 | 9.33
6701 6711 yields 0.241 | 9.95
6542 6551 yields -0.210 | 12.1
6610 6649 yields 0.176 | 9.56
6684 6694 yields 0.239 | 9.76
